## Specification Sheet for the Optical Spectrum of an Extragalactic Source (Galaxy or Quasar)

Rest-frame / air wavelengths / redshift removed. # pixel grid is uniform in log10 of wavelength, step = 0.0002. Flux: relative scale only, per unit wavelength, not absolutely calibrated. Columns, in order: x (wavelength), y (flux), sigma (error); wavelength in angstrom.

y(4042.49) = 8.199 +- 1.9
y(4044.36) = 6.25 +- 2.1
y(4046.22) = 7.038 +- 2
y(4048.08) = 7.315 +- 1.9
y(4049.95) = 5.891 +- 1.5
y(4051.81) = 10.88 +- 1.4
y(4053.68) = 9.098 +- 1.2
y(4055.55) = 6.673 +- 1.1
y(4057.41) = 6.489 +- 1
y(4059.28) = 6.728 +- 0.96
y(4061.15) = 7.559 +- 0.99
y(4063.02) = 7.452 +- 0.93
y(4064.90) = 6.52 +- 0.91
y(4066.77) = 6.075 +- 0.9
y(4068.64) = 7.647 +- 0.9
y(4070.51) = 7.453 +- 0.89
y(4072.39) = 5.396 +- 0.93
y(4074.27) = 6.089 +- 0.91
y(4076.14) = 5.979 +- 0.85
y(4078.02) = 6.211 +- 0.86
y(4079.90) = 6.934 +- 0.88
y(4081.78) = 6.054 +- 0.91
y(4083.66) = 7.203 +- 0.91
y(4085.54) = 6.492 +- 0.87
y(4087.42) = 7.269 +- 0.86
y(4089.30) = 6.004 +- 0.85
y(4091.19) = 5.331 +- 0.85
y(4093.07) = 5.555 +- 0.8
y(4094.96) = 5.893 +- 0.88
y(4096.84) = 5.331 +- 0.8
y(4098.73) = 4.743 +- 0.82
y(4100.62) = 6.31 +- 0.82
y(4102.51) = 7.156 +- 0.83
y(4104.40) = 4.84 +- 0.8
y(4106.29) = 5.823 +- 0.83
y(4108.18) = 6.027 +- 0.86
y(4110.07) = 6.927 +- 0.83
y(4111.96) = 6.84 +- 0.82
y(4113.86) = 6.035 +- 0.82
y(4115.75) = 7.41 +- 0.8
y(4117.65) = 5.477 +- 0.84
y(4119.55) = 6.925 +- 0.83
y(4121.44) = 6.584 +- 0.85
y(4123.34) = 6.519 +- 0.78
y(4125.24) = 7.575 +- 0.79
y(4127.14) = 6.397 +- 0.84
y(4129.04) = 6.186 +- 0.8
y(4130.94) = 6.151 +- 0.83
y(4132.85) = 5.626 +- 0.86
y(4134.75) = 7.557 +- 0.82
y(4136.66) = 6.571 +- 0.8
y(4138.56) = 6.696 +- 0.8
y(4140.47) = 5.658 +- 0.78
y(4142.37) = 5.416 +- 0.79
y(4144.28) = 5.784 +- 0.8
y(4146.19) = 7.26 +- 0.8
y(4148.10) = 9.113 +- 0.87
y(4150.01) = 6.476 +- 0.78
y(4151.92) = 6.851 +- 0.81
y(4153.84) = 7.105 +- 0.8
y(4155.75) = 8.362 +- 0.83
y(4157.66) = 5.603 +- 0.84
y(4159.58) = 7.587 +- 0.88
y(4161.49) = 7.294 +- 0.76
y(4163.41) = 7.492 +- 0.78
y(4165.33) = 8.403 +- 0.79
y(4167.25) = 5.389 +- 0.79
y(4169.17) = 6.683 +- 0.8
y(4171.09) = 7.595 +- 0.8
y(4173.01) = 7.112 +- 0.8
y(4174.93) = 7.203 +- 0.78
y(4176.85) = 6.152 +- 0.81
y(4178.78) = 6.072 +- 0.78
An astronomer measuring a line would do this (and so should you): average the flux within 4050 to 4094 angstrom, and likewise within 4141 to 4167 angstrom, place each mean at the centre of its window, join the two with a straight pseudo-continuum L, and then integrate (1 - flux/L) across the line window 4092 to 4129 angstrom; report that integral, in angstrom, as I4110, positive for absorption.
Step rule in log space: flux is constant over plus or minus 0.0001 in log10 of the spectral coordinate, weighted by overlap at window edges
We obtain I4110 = 3.8 angstrom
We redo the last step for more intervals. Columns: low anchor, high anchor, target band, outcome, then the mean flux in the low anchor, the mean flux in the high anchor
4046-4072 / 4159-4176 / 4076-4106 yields 4.9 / 7.31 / 7.18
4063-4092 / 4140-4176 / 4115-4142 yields 1.2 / 6.48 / 6.98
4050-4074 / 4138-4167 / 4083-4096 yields 1.7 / 7.24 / 6.97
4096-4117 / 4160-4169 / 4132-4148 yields 0.6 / 6.13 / 7.13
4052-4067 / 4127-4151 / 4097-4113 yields 1.9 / 7.31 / 6.54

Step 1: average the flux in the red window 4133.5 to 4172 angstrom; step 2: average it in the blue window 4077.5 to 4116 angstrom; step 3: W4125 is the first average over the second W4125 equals 1.12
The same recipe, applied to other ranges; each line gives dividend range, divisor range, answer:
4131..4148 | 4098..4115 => 1.06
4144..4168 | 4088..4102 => 1.26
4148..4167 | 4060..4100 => 1.15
